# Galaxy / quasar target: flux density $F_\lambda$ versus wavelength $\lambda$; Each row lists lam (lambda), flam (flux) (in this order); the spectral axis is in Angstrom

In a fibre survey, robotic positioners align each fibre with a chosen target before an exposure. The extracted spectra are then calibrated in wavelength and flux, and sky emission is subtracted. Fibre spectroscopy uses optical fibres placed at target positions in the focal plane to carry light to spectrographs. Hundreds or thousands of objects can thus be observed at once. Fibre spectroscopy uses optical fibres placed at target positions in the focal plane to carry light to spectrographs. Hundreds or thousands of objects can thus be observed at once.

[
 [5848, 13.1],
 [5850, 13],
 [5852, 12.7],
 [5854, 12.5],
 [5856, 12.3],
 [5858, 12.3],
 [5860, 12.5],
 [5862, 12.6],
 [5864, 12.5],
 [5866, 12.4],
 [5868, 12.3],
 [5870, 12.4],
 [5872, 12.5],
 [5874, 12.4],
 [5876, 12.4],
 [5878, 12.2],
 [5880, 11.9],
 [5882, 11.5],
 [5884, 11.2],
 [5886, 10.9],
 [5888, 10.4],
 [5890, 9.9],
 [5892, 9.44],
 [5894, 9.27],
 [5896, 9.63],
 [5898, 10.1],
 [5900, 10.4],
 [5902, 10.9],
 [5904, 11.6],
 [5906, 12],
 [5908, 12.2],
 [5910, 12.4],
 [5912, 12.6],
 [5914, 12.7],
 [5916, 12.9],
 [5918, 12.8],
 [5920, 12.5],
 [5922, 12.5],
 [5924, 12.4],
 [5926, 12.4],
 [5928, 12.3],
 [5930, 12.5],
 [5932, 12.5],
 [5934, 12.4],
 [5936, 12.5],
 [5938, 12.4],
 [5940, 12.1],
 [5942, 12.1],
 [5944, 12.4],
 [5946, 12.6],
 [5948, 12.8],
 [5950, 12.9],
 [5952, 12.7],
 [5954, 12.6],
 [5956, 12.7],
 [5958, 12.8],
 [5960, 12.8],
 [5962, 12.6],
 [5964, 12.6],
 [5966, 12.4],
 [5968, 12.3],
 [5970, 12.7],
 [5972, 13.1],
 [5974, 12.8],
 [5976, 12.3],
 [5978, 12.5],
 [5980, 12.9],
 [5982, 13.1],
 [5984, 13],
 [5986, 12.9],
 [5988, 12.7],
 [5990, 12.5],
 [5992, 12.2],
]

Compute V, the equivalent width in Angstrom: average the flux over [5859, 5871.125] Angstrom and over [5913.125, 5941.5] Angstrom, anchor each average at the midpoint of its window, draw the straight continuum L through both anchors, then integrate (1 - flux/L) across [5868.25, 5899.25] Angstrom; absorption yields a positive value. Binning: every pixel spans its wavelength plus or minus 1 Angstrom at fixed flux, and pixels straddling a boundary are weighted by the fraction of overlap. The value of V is 3.38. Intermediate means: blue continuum 12.5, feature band 11.1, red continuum 12.5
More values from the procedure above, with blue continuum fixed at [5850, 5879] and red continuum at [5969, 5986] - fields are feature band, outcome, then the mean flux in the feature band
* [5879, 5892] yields 1.73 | 10.8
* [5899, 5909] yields 0.92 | 11.4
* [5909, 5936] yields 0.22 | 12.5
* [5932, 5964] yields 0.39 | 12.6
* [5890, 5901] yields 2.43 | 9.78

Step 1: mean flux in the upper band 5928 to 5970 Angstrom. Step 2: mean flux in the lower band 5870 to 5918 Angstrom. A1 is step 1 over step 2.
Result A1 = 1.1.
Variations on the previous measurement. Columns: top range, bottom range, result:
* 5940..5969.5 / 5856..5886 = 1.03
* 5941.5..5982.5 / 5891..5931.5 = 1.08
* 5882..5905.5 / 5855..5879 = 0.84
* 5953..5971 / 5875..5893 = 1.14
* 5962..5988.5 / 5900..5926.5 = 1.04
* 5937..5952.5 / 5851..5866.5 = 1.00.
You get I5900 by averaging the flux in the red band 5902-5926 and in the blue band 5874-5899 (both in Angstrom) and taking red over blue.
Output 1.14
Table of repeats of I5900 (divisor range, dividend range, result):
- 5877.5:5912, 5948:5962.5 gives 1.16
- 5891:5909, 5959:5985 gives 1.20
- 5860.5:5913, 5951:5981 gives 1.10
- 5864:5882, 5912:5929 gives 1.02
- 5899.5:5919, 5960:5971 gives 1.04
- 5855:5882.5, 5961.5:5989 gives 1.03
